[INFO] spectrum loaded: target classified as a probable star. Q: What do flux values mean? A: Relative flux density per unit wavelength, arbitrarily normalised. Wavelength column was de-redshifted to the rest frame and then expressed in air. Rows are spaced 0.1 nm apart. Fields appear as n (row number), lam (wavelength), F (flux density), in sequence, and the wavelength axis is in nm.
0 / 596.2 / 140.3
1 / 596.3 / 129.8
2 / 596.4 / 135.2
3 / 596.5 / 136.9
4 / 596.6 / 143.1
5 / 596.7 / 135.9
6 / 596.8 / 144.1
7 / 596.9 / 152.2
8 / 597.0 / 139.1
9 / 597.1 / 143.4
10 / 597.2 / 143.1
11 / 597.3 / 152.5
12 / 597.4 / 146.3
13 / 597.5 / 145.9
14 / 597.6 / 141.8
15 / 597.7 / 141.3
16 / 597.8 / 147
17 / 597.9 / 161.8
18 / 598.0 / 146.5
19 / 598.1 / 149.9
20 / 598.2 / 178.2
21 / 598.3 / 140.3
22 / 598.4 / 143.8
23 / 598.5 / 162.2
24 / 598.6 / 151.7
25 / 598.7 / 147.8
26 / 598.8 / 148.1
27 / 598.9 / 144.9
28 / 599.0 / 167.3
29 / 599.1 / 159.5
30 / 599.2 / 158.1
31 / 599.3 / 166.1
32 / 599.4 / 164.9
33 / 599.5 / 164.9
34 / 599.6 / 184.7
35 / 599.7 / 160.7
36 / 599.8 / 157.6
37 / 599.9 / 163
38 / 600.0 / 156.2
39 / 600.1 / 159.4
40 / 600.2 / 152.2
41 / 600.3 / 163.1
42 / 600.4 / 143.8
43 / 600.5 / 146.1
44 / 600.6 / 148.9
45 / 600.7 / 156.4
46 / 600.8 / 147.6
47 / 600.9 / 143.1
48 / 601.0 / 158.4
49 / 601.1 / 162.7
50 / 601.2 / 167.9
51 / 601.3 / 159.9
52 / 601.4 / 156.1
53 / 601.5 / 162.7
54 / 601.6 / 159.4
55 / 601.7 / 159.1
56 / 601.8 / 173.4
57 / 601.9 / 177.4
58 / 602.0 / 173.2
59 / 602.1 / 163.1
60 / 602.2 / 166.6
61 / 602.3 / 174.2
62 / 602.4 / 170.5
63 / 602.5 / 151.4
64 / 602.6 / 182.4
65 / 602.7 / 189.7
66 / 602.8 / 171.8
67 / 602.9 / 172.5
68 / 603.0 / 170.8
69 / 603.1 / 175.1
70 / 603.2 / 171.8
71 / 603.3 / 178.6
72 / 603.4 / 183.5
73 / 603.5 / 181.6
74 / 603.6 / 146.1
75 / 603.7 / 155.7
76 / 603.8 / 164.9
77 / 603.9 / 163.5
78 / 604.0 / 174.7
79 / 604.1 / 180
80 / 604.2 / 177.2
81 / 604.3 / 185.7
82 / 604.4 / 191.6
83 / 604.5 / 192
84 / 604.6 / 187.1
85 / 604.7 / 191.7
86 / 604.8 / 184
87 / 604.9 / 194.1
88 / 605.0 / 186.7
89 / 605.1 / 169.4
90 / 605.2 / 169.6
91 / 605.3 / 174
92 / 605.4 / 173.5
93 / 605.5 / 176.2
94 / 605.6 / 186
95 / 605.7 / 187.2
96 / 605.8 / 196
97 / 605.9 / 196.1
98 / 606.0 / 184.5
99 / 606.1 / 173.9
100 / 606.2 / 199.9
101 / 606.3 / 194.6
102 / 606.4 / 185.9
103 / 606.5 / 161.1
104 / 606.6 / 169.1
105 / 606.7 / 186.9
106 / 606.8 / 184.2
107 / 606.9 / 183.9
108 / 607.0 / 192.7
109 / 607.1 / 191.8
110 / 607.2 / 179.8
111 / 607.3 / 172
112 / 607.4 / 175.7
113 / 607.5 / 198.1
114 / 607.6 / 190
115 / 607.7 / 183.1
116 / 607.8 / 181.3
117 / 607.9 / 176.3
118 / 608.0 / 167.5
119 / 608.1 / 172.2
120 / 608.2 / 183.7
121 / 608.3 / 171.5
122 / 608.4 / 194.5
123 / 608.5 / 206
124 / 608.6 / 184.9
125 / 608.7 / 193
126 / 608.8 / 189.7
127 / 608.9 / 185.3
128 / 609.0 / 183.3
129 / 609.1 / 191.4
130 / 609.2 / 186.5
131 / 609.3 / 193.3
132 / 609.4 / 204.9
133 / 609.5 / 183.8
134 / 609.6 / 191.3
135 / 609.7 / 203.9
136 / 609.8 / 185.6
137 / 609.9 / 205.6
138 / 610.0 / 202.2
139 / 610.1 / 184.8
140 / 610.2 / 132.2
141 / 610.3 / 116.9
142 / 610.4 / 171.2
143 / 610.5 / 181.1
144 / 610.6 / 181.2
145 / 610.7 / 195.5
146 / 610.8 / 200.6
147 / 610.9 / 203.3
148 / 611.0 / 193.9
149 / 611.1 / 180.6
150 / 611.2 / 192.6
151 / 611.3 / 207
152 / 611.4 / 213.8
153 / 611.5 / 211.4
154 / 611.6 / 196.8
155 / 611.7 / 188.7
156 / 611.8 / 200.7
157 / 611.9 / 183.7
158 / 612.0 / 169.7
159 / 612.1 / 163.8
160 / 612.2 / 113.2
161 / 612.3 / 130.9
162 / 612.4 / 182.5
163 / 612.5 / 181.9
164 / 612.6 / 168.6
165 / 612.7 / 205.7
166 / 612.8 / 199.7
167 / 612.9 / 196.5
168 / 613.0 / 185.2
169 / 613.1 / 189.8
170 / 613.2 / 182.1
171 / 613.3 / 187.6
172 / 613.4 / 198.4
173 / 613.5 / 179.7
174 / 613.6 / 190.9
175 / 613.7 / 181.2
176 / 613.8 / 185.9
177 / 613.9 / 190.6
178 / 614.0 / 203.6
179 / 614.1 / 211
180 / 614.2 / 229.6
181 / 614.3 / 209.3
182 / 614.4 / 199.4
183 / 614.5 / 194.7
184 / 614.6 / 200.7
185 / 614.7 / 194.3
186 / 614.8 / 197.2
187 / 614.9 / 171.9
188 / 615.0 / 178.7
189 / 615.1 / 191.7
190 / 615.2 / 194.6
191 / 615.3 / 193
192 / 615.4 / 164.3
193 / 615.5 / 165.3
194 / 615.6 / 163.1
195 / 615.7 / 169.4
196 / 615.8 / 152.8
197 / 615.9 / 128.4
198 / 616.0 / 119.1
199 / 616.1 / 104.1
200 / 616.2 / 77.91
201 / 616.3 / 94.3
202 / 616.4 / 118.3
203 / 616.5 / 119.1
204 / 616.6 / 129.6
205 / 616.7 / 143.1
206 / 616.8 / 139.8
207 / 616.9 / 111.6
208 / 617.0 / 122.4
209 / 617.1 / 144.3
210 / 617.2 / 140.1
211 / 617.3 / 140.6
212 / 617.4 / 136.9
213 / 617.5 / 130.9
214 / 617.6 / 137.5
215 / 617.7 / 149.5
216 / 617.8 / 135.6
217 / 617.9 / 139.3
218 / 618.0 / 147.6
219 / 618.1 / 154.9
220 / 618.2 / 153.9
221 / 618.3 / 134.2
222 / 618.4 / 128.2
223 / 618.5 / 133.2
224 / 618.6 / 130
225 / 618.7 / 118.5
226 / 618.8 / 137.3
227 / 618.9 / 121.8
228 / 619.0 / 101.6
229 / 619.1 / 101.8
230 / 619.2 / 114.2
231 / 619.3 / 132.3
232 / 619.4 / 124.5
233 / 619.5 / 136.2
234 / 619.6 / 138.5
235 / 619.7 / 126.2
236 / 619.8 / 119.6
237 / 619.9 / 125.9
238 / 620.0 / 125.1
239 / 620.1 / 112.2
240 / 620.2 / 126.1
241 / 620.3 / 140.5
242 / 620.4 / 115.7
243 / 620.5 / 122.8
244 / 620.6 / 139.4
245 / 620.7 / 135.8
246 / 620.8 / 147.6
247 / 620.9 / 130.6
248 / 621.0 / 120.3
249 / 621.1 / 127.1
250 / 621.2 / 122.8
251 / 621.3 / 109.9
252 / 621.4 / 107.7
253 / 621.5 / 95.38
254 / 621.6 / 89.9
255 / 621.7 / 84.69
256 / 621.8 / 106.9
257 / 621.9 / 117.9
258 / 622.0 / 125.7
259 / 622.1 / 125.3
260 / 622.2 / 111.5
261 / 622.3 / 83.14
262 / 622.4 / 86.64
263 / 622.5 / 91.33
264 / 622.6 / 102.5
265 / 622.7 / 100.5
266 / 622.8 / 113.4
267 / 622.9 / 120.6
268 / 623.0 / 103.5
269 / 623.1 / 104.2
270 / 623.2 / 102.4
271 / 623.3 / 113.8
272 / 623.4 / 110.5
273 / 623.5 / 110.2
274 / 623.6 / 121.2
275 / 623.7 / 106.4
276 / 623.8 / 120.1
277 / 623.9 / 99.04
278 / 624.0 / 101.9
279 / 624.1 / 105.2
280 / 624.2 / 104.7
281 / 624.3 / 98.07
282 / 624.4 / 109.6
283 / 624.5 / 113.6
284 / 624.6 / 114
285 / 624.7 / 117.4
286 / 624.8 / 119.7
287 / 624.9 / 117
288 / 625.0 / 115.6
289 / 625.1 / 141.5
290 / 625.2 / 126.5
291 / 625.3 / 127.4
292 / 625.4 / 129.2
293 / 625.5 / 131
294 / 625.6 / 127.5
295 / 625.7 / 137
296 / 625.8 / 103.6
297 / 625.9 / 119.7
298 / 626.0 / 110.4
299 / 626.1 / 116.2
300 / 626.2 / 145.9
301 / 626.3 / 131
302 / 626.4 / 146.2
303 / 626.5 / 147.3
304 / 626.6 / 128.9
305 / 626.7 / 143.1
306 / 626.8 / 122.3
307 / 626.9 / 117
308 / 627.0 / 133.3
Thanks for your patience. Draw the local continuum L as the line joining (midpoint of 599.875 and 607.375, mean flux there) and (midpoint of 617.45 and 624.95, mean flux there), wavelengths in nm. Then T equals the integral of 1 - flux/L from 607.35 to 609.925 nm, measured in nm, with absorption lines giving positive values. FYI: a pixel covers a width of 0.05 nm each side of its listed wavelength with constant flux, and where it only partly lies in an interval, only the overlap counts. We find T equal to -0.50 nm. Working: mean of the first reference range 173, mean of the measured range 188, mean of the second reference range 119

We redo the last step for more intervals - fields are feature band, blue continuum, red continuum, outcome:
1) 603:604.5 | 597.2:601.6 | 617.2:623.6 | -0.26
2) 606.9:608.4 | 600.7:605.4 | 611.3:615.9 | -0.03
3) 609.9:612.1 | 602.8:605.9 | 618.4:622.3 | -0.45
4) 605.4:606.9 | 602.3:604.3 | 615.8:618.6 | -0.19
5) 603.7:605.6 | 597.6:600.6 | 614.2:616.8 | -0.27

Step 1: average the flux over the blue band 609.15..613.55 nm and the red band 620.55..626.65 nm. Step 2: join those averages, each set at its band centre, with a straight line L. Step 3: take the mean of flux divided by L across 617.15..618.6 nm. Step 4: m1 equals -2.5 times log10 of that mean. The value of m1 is 0.062 mag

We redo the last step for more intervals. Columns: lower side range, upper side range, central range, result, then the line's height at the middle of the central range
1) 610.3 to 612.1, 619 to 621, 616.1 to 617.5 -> 0.20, 149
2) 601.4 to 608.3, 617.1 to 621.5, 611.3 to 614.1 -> -0.22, 151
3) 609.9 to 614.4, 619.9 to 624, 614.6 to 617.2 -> 0.08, 158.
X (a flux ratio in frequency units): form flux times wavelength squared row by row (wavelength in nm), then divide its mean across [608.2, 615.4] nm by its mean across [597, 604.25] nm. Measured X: 1.21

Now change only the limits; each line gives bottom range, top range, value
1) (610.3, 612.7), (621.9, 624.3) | 0.61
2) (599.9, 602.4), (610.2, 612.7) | 1.16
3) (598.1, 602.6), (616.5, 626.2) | 0.81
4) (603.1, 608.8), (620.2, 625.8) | 0.67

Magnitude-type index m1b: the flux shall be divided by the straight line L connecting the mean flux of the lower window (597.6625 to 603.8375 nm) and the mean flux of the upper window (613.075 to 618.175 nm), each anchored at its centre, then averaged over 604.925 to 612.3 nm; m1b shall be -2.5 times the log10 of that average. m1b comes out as -0.14 mag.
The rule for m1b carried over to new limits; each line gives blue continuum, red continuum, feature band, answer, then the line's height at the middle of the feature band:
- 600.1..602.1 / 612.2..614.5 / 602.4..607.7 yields -0.07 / 168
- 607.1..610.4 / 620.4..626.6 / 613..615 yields -0.21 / 159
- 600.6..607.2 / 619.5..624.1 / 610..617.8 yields -0.20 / 141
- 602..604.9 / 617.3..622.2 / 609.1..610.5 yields -0.17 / 156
